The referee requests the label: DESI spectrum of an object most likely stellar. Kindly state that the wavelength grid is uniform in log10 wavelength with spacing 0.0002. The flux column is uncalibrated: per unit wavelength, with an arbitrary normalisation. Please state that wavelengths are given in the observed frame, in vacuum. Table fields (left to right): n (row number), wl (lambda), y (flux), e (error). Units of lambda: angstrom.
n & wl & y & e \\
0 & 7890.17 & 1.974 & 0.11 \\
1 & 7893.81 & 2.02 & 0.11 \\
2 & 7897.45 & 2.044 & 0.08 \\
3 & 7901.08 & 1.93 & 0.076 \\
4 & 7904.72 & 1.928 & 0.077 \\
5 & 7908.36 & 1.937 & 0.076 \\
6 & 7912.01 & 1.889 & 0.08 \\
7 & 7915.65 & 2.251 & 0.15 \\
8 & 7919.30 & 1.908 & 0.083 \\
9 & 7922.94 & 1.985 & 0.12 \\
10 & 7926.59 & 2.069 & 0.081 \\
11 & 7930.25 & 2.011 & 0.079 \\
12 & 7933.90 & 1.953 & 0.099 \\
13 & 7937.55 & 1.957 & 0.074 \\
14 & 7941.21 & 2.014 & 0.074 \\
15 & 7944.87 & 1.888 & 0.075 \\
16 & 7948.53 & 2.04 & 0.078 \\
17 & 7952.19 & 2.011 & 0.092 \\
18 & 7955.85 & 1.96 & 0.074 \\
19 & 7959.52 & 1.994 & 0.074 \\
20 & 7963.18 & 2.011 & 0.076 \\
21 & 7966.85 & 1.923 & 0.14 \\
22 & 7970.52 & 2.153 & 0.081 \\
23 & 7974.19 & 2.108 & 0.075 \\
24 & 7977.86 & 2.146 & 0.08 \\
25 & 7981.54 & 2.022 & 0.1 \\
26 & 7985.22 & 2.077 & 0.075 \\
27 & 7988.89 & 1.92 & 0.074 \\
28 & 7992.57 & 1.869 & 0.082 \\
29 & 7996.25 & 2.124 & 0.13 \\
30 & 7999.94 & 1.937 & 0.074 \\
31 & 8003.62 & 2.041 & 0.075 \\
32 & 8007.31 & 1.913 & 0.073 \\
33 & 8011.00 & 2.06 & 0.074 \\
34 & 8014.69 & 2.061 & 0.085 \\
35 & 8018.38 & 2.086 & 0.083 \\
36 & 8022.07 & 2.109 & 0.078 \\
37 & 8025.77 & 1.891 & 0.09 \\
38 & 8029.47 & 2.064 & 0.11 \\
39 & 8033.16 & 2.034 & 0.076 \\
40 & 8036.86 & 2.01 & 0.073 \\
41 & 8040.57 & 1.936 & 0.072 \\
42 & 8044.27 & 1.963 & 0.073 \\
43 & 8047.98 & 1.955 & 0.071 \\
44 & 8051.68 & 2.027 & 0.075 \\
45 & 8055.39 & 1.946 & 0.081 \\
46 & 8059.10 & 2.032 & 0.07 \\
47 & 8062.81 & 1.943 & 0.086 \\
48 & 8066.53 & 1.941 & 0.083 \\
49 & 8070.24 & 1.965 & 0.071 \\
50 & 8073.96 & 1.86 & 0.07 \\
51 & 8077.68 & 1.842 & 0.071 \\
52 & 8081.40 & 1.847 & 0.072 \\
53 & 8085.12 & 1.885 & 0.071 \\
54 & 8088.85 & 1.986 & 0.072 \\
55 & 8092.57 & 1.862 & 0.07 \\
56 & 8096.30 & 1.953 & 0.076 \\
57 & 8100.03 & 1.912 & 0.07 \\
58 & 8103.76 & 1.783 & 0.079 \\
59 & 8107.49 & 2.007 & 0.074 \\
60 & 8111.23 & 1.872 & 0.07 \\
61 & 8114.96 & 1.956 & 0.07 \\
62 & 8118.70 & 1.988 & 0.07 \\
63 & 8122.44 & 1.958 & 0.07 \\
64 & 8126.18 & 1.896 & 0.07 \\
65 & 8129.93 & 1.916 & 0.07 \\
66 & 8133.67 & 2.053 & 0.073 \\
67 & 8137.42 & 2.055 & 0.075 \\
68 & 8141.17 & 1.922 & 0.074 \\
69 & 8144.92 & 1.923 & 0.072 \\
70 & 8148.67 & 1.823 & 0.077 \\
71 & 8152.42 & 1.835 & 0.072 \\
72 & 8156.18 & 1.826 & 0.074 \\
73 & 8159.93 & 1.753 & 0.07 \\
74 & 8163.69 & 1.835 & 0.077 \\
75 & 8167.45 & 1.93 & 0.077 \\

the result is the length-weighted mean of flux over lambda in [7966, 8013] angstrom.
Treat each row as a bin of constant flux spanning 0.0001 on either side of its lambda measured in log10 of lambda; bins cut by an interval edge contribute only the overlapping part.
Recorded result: 2.02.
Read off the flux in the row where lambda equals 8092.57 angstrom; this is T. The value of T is 1.862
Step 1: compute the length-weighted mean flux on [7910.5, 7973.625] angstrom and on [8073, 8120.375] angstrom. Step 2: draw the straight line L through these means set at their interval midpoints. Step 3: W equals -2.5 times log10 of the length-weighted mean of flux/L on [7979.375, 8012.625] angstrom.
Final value -0.01 mag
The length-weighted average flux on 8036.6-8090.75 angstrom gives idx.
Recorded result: 1.94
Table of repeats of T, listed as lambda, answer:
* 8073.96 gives 1.86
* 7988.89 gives 1.92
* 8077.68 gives 1.842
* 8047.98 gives 1.955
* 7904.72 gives 1.928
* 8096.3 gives 1.953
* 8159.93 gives 1.753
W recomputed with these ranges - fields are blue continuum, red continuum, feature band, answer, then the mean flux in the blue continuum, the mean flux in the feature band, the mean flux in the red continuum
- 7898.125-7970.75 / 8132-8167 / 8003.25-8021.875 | -0.05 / 1.99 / 2.04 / 1.89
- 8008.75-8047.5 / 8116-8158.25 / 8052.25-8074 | 0.02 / 2.02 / 1.96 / 1.93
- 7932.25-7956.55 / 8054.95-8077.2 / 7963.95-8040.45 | -0.04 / 1.98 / 2.02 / 1.94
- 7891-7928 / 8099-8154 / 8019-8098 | 0.00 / 1.99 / 1.96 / 1.93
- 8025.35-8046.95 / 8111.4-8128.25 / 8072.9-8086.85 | 0.06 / 1.99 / 1.86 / 1.94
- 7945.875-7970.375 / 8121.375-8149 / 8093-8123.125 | 0.02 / 2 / 1.92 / 1.95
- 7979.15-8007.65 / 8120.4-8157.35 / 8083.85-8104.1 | 0.02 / 1.99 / 1.91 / 1.92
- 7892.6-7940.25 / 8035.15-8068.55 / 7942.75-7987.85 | -0.02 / 1.99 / 2.03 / 1.97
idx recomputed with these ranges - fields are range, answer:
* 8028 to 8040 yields 2.02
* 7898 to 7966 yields 1.99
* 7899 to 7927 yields 1.98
